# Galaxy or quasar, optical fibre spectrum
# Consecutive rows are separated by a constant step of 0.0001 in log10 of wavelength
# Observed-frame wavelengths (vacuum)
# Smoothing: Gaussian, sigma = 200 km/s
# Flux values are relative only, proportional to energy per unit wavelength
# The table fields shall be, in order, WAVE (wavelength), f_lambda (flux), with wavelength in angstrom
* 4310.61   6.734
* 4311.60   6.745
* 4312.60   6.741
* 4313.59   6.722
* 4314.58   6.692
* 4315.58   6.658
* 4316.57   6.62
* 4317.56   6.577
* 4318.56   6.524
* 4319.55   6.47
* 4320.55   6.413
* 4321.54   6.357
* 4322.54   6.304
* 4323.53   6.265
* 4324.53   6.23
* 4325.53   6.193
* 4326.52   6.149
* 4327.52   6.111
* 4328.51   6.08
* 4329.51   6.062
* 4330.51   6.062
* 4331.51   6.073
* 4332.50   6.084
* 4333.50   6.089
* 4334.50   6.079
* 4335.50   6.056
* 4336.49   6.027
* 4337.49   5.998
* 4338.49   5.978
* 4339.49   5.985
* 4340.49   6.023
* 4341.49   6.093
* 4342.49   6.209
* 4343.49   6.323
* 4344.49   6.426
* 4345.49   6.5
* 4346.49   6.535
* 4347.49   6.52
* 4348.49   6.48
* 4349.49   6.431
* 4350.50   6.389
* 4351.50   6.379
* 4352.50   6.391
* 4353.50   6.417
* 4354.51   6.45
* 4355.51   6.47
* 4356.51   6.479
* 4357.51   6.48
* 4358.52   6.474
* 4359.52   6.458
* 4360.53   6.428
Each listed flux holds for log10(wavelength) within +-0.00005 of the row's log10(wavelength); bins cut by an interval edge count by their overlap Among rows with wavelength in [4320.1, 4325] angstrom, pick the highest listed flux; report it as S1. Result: 6.413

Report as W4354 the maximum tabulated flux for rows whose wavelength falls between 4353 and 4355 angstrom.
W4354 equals 6.45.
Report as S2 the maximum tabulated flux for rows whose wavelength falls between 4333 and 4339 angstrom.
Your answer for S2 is 6.089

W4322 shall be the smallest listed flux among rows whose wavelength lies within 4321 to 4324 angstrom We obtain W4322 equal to 6.265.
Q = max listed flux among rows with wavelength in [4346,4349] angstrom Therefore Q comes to 6.535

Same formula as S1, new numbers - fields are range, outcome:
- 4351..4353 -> 6.391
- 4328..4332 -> 6.08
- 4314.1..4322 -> 6.692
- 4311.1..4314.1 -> 6.745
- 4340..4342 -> 6.093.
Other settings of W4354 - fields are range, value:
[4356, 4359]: 6.48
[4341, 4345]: 6.426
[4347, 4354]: 6.52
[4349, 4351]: 6.431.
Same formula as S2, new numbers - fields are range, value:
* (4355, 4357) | 6.479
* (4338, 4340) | 5.985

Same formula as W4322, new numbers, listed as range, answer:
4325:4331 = 6.062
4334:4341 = 5.978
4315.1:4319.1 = 6.524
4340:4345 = 6.023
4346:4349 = 6.48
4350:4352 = 6.379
